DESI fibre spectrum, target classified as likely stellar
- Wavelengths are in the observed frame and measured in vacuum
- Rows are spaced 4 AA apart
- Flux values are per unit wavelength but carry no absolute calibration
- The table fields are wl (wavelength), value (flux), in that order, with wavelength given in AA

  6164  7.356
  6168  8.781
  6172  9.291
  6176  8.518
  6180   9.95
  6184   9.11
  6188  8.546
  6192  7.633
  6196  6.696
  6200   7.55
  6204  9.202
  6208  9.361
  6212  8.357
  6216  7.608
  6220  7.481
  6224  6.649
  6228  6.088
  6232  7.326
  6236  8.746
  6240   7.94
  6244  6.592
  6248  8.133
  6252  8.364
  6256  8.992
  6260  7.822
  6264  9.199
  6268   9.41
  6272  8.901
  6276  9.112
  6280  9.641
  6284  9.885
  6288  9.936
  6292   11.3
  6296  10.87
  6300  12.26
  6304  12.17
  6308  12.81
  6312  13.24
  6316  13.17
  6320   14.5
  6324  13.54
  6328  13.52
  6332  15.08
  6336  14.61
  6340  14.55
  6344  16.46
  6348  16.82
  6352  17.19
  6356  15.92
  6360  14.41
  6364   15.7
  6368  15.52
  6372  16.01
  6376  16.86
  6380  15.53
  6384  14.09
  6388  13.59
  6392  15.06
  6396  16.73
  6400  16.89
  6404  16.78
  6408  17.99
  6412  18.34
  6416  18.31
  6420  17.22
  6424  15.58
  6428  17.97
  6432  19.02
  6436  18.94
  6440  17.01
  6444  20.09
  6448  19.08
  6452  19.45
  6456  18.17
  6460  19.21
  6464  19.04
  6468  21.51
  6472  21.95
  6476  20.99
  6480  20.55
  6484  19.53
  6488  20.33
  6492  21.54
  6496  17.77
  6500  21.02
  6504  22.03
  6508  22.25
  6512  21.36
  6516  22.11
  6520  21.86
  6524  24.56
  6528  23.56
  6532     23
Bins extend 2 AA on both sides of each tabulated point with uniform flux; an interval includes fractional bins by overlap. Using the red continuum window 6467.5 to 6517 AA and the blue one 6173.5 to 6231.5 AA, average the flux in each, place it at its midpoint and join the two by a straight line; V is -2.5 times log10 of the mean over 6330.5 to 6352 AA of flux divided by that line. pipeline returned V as -0.10 mag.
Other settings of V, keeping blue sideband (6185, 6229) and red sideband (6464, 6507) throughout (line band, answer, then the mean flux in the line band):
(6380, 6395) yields 0.11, 14.6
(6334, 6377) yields -0.08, 15.8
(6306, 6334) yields -0.05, 13.7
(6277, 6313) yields 0.06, 11.2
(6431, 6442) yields 0.01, 18.3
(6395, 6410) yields -0.02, 17.1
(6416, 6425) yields 0.05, 16.9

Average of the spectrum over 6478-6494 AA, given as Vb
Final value 20.5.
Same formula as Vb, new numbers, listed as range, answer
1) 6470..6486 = 20.8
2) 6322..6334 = 14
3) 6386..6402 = 15.6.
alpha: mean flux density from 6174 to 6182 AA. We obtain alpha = 9.23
